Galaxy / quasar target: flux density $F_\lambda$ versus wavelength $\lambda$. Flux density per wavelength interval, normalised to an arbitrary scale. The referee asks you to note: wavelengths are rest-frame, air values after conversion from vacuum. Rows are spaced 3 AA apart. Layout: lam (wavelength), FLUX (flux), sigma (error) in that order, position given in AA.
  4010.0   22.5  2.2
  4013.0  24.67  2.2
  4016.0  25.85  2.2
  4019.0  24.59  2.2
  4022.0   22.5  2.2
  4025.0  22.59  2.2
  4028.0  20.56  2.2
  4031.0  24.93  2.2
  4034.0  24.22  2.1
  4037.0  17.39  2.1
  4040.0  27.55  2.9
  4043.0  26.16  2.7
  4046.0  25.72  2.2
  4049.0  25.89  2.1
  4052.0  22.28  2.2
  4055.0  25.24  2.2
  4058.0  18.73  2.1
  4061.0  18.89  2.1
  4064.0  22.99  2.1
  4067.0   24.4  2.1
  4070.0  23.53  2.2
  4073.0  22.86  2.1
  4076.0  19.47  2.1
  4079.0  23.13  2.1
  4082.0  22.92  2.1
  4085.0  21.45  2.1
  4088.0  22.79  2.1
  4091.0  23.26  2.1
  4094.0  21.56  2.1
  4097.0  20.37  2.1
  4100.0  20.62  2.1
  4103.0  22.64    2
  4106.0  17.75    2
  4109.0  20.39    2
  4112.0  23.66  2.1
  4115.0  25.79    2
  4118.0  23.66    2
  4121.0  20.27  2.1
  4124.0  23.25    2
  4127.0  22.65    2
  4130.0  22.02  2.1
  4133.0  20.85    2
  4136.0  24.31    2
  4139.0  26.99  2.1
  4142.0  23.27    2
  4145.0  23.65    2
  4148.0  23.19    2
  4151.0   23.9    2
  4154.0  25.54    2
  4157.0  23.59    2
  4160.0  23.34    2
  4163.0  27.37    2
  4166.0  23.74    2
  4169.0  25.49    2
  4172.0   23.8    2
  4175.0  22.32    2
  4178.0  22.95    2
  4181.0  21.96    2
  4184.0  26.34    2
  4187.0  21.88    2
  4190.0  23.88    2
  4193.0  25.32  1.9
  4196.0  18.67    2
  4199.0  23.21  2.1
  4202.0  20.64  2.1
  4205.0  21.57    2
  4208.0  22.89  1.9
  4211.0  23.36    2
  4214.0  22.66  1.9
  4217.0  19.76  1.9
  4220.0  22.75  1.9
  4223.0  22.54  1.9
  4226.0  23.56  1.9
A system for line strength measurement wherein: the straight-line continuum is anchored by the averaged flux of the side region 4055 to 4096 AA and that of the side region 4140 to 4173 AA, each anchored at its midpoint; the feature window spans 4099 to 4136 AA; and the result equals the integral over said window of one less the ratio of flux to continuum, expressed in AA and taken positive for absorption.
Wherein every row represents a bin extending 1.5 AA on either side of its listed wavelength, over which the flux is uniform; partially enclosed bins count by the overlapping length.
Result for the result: 1.9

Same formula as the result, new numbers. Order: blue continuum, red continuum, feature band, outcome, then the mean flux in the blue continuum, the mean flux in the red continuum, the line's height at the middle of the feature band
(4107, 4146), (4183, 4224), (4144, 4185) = -2.3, 23.1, 22.5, 22.8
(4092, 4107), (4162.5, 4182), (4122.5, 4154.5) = -1.6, 20.8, 23.8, 22.4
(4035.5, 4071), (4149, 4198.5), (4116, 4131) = 0.7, 23.2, 23.7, 23.5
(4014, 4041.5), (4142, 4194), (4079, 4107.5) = 2.5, 23.4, 24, 23.7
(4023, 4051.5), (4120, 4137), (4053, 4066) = 1.0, 23.8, 22.2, 23.4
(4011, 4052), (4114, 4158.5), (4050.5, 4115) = 4.9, 24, 23.5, 23.7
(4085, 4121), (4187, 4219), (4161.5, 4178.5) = -1.7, 21.9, 22.2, 22.1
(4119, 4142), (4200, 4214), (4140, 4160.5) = -1.0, 22.9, 22.2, 22.8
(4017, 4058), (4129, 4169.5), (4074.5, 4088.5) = 1.1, 23.7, 24.1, 23.8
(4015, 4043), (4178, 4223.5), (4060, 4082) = 0.9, 23.5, 22.5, 23.2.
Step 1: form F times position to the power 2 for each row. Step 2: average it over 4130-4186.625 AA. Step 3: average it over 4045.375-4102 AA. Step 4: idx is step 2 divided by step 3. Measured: 1.11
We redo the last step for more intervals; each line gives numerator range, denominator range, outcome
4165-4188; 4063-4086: 1.10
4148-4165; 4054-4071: 1.16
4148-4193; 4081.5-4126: 1.13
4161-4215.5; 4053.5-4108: 1.12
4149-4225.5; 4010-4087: 1.07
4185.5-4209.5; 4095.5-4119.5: 1.06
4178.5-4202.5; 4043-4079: 1.06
